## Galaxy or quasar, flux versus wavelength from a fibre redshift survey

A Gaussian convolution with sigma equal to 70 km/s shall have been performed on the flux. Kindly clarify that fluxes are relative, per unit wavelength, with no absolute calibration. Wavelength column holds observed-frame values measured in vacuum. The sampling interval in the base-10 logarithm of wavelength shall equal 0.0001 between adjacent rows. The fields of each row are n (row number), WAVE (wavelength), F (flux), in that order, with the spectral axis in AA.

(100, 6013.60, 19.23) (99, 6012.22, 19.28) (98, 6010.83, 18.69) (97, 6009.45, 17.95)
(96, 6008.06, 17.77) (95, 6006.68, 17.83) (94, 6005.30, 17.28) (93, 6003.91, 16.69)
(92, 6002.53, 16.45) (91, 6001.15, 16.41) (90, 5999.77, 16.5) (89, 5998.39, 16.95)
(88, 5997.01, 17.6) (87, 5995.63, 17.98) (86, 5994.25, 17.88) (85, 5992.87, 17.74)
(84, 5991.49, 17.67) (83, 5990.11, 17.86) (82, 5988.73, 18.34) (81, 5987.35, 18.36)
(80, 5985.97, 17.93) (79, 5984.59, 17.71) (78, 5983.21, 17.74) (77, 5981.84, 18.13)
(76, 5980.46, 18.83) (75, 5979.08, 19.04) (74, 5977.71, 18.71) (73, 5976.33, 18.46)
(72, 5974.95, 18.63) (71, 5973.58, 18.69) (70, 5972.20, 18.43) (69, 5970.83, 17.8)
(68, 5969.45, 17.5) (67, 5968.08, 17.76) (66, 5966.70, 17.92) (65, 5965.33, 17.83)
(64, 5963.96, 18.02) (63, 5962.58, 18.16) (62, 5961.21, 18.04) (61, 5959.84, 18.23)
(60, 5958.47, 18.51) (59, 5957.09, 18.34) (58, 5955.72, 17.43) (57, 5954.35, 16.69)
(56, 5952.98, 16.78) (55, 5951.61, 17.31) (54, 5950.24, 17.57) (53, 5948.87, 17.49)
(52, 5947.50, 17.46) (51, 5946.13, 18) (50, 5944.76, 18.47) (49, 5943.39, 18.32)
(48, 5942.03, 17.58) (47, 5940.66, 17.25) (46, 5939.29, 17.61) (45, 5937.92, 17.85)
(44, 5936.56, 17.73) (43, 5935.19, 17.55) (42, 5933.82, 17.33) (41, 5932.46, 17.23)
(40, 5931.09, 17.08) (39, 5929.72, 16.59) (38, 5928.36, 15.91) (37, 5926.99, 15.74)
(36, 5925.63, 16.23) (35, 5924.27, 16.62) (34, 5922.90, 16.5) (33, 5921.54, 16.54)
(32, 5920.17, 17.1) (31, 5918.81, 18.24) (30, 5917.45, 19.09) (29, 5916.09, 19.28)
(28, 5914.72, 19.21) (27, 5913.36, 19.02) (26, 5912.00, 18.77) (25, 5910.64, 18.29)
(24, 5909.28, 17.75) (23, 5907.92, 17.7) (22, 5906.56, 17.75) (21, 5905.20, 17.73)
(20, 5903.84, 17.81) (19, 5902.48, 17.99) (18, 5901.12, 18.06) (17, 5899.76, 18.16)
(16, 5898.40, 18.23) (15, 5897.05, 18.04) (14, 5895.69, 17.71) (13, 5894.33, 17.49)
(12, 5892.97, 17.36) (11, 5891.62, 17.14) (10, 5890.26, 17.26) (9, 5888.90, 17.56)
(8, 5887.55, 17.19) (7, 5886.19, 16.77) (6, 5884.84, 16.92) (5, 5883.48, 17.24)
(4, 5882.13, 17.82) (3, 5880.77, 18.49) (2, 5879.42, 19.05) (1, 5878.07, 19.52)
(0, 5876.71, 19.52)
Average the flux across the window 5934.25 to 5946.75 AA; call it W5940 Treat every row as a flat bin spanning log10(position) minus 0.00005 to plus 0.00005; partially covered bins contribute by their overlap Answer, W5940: 17.8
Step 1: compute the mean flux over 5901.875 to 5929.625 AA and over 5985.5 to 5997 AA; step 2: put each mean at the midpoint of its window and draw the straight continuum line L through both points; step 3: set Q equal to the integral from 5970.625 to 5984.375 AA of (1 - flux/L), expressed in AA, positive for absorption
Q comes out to -0.4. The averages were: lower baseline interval 17.6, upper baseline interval 17.9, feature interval 18.4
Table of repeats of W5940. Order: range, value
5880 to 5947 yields 17.6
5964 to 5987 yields 18.2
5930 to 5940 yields 17.4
